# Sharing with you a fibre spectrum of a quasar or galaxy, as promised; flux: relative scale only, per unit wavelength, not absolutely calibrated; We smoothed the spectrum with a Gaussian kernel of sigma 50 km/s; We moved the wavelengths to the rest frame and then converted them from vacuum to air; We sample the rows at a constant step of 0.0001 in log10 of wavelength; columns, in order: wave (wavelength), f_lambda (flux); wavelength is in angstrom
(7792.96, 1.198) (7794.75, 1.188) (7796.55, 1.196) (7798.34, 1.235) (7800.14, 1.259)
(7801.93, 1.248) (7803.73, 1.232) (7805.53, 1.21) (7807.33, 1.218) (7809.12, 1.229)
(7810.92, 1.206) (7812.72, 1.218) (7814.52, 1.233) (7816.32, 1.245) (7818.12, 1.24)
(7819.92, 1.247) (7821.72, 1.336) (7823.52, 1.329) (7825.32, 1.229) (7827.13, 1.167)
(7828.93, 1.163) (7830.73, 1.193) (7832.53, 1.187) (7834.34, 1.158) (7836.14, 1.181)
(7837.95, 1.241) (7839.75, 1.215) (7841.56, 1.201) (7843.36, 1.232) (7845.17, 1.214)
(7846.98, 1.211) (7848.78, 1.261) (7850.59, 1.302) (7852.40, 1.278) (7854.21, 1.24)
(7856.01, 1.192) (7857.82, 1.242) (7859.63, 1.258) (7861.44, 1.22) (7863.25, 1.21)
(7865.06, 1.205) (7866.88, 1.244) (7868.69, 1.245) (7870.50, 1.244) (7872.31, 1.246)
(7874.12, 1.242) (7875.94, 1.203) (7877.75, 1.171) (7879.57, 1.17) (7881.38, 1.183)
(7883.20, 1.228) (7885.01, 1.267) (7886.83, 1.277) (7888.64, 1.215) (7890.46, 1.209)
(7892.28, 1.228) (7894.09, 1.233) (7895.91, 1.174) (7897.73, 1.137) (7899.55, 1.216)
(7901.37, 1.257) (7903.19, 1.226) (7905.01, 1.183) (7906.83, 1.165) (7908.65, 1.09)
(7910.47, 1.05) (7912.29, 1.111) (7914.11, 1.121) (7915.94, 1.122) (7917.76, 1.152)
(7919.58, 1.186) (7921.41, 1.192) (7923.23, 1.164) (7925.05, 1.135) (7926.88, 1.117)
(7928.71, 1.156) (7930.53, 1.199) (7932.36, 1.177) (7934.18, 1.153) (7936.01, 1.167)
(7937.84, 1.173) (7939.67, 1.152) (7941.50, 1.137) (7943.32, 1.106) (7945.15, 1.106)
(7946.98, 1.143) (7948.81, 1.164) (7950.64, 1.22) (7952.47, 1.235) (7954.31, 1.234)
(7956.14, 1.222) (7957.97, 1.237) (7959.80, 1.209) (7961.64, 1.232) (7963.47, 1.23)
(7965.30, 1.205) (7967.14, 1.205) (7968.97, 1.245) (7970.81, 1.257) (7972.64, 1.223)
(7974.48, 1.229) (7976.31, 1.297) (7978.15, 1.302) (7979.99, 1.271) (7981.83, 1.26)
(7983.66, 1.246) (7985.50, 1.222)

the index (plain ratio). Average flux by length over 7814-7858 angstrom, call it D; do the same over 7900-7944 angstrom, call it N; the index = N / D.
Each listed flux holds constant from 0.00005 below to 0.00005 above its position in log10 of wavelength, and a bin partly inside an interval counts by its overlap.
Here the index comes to 0.94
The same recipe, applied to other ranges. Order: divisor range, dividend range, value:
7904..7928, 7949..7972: 1.08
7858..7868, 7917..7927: 0.95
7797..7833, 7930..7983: 0.98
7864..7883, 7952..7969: 1.01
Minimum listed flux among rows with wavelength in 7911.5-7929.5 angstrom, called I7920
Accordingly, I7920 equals 1.111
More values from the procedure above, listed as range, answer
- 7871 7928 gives 1.05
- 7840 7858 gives 1.192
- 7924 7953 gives 1.106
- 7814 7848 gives 1.158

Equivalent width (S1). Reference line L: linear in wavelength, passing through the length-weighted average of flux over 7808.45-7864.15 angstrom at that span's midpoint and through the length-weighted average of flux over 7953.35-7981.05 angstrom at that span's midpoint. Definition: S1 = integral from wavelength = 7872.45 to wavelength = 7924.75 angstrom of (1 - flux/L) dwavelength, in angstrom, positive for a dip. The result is 2.1 angstrom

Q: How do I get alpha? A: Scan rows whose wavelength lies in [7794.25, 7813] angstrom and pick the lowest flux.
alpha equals 1.188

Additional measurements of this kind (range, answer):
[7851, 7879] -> 1.171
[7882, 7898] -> 1.137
